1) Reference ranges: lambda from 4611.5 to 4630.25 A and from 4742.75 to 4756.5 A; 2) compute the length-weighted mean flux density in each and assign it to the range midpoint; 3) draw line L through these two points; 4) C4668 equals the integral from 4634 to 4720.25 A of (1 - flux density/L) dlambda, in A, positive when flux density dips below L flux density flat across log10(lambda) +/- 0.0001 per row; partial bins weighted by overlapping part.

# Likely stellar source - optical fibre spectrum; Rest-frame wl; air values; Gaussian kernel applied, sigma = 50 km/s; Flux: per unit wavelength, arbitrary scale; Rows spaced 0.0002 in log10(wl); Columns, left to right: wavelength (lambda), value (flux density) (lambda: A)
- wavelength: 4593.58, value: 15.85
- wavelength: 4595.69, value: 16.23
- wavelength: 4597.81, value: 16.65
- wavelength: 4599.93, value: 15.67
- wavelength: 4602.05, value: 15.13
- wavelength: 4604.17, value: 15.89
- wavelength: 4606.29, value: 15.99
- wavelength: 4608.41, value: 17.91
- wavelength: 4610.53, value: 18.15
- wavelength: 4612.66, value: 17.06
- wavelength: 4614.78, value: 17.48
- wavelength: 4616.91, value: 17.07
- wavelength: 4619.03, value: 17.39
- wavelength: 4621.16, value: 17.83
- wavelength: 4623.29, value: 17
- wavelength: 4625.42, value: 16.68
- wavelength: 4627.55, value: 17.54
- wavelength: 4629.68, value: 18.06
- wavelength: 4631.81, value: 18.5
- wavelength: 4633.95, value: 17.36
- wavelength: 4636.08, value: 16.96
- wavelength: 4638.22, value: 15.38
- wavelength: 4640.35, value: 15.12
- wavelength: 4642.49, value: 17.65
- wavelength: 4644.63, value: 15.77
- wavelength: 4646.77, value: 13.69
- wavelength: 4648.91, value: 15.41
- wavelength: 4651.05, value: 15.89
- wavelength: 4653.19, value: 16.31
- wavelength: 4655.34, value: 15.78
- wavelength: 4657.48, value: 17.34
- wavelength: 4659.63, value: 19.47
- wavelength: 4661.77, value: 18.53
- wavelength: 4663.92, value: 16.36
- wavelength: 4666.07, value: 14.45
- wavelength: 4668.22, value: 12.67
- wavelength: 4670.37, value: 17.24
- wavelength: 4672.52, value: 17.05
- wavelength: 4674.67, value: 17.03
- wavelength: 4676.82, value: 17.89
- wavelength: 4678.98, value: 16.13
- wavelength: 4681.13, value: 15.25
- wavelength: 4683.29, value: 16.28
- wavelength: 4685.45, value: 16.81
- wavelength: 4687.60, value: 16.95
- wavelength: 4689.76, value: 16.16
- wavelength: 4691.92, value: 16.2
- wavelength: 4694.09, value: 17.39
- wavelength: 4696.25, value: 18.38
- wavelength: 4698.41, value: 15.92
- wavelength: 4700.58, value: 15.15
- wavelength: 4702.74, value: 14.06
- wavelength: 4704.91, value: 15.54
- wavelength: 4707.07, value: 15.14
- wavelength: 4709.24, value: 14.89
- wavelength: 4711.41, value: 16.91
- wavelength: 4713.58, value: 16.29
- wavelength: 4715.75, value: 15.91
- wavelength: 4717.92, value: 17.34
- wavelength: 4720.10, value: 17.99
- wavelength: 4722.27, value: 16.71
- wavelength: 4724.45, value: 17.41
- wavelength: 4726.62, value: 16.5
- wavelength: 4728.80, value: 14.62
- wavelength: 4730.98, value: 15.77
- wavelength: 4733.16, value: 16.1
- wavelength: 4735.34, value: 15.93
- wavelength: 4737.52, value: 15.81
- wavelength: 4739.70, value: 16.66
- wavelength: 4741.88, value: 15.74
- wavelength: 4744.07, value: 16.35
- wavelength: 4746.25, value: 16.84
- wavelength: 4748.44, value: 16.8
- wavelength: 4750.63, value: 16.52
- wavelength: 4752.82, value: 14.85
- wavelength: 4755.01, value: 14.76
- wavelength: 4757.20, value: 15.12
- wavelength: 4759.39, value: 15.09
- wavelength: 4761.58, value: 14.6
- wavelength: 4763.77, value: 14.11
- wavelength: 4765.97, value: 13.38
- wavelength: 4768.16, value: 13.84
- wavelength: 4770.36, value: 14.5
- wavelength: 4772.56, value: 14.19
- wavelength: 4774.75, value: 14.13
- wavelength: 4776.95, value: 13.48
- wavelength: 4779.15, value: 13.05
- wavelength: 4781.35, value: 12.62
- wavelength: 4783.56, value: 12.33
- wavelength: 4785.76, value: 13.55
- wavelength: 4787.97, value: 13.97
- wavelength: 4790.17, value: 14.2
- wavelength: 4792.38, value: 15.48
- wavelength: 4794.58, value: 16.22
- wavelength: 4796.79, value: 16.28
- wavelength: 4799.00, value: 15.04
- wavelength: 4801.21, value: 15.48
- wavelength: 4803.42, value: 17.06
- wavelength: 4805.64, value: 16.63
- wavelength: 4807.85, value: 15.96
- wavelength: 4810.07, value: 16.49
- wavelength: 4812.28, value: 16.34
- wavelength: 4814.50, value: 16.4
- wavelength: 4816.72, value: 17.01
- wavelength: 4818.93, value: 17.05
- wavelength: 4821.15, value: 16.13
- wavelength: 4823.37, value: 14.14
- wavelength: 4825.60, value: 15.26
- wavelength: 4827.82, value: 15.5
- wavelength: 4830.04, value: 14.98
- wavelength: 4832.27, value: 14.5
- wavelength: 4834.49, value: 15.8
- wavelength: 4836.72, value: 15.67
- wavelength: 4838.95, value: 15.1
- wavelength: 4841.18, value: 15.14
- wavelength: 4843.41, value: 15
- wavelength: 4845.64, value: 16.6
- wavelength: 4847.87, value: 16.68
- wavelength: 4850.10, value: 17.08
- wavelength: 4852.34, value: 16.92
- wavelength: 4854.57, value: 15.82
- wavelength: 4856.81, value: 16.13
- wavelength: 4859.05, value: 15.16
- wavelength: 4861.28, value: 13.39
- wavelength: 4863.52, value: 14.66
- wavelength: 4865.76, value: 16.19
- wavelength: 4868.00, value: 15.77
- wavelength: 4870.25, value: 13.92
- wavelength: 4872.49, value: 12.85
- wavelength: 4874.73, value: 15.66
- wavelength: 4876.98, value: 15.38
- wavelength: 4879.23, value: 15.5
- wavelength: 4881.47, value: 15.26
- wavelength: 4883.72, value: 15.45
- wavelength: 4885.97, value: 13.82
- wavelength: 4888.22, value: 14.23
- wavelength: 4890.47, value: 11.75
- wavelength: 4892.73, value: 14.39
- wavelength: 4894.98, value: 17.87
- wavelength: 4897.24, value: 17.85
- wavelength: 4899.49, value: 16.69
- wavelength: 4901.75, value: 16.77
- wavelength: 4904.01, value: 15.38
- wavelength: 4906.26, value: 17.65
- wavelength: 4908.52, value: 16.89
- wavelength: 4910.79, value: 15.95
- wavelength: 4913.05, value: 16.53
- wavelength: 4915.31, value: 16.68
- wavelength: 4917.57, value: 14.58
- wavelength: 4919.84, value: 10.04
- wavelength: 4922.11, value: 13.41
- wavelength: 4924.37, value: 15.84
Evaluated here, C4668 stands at 2.4 A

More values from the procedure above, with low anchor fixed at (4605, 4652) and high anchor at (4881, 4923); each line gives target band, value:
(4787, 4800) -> 0.6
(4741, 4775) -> 2.2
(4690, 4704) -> 0.2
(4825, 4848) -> 0.4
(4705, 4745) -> 0.2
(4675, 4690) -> 0.0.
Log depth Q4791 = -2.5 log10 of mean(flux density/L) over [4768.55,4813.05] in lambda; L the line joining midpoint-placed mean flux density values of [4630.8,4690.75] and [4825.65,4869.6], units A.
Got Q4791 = 0.070 mag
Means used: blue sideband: 16.4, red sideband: 15.6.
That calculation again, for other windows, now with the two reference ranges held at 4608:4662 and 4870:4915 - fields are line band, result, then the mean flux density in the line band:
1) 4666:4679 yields 0.04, 16.2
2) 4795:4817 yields -0.01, 16.2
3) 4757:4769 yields 0.14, 14.3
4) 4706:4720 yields 0.02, 16.2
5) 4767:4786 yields 0.19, 13.5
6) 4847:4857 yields -0.05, 16.6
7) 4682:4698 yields -0.01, 16.8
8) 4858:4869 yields 0.05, 15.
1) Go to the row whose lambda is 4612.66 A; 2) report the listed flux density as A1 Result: 17.06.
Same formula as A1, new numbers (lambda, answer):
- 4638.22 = 15.38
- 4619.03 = 17.39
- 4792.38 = 15.48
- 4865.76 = 16.19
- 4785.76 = 13.55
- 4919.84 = 10.04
